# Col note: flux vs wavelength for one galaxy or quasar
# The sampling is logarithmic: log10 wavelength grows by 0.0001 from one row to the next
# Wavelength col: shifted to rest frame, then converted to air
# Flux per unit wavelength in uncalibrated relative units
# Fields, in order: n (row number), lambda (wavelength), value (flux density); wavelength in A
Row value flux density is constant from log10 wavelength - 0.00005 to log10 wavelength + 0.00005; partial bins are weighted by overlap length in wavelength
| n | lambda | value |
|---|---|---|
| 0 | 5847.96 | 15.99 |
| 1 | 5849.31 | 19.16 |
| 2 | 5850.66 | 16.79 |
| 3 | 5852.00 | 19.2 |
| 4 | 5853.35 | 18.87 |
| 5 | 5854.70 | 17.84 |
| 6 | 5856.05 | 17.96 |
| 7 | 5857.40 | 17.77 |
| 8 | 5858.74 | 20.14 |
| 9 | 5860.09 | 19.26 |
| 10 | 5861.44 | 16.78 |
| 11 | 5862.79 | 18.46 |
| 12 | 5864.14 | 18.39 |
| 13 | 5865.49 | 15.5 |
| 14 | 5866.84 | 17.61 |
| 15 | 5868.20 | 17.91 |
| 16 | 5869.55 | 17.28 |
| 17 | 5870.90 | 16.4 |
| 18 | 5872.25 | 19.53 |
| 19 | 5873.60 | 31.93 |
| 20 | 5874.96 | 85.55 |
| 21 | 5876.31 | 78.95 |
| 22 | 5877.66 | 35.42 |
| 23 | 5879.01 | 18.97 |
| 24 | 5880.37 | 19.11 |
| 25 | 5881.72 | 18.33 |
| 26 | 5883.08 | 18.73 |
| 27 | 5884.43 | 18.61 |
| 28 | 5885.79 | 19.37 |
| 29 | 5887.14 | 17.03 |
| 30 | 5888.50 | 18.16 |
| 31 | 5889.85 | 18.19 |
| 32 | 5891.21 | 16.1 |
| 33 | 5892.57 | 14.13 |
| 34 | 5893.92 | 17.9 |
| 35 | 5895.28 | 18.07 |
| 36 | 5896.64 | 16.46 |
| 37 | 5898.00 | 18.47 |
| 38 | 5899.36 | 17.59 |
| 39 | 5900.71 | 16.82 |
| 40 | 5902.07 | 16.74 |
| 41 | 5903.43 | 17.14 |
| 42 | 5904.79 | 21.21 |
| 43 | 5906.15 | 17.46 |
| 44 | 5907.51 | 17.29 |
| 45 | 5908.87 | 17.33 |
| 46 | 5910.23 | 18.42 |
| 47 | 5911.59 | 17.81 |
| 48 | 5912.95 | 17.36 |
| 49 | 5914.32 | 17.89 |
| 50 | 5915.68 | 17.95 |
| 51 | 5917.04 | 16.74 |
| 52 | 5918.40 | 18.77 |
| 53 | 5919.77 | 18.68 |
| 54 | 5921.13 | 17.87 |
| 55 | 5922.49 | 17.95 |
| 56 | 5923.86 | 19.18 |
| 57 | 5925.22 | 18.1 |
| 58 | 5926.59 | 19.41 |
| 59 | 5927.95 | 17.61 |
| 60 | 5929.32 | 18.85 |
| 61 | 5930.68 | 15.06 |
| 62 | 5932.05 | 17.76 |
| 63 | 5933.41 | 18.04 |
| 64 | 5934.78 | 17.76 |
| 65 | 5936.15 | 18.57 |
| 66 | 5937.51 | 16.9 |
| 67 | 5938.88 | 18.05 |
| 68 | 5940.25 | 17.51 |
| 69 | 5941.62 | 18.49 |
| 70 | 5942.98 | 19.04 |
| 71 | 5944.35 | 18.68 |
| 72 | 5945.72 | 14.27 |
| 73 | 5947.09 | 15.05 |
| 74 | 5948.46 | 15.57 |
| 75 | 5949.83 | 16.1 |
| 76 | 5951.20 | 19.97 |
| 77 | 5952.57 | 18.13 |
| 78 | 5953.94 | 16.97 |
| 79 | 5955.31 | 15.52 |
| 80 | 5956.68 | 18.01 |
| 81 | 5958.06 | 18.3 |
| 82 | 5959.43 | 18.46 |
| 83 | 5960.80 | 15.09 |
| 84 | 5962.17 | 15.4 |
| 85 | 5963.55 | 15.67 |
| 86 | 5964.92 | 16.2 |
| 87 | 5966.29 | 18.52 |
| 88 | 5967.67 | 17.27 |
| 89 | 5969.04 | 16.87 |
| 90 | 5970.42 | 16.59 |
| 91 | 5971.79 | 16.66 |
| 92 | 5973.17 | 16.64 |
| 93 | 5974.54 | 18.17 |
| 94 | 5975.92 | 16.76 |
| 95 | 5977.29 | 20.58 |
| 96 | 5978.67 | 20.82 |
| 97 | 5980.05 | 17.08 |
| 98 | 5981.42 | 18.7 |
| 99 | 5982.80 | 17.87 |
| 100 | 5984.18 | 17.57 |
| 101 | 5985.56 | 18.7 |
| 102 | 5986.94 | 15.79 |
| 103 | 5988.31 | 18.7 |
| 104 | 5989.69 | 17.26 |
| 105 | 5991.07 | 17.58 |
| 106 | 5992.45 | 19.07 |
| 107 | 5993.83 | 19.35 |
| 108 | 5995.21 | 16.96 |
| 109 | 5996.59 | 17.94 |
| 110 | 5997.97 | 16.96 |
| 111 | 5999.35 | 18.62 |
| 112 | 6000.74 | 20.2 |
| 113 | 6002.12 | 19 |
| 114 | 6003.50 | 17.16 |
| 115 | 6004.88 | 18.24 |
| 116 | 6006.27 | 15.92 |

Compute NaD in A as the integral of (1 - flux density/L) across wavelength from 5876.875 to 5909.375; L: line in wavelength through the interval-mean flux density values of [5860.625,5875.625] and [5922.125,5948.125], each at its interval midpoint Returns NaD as 5.2 A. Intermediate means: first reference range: 24.9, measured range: 18.7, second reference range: 17.7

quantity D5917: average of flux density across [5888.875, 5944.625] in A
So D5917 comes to 17.8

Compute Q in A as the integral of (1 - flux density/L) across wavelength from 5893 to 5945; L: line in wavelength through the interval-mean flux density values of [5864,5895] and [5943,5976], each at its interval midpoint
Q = 7.2 A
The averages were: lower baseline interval 24.8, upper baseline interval 16.9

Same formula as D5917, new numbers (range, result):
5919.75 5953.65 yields 17.7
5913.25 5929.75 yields 18.2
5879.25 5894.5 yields 17.8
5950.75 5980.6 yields 17.4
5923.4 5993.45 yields 17.6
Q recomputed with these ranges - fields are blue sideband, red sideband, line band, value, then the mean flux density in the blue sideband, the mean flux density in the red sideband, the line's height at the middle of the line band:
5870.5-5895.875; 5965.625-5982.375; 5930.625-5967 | 5.5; 26.5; 17.9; 20.3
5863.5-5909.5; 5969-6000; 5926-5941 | 1.9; 22.5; 17.9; 20.3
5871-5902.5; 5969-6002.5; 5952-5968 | 2.3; 24.7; 18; 19.8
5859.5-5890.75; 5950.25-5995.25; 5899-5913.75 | 3.2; 25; 17.6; 22.6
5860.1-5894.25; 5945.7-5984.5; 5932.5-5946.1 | 1.0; 24.1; 17.2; 19.3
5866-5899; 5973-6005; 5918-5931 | 2.2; 24.4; 18.2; 21.9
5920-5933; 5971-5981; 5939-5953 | 0.6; 18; 18.1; 18.1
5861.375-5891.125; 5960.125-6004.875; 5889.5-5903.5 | 4.0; 25.3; 17.7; 23.8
